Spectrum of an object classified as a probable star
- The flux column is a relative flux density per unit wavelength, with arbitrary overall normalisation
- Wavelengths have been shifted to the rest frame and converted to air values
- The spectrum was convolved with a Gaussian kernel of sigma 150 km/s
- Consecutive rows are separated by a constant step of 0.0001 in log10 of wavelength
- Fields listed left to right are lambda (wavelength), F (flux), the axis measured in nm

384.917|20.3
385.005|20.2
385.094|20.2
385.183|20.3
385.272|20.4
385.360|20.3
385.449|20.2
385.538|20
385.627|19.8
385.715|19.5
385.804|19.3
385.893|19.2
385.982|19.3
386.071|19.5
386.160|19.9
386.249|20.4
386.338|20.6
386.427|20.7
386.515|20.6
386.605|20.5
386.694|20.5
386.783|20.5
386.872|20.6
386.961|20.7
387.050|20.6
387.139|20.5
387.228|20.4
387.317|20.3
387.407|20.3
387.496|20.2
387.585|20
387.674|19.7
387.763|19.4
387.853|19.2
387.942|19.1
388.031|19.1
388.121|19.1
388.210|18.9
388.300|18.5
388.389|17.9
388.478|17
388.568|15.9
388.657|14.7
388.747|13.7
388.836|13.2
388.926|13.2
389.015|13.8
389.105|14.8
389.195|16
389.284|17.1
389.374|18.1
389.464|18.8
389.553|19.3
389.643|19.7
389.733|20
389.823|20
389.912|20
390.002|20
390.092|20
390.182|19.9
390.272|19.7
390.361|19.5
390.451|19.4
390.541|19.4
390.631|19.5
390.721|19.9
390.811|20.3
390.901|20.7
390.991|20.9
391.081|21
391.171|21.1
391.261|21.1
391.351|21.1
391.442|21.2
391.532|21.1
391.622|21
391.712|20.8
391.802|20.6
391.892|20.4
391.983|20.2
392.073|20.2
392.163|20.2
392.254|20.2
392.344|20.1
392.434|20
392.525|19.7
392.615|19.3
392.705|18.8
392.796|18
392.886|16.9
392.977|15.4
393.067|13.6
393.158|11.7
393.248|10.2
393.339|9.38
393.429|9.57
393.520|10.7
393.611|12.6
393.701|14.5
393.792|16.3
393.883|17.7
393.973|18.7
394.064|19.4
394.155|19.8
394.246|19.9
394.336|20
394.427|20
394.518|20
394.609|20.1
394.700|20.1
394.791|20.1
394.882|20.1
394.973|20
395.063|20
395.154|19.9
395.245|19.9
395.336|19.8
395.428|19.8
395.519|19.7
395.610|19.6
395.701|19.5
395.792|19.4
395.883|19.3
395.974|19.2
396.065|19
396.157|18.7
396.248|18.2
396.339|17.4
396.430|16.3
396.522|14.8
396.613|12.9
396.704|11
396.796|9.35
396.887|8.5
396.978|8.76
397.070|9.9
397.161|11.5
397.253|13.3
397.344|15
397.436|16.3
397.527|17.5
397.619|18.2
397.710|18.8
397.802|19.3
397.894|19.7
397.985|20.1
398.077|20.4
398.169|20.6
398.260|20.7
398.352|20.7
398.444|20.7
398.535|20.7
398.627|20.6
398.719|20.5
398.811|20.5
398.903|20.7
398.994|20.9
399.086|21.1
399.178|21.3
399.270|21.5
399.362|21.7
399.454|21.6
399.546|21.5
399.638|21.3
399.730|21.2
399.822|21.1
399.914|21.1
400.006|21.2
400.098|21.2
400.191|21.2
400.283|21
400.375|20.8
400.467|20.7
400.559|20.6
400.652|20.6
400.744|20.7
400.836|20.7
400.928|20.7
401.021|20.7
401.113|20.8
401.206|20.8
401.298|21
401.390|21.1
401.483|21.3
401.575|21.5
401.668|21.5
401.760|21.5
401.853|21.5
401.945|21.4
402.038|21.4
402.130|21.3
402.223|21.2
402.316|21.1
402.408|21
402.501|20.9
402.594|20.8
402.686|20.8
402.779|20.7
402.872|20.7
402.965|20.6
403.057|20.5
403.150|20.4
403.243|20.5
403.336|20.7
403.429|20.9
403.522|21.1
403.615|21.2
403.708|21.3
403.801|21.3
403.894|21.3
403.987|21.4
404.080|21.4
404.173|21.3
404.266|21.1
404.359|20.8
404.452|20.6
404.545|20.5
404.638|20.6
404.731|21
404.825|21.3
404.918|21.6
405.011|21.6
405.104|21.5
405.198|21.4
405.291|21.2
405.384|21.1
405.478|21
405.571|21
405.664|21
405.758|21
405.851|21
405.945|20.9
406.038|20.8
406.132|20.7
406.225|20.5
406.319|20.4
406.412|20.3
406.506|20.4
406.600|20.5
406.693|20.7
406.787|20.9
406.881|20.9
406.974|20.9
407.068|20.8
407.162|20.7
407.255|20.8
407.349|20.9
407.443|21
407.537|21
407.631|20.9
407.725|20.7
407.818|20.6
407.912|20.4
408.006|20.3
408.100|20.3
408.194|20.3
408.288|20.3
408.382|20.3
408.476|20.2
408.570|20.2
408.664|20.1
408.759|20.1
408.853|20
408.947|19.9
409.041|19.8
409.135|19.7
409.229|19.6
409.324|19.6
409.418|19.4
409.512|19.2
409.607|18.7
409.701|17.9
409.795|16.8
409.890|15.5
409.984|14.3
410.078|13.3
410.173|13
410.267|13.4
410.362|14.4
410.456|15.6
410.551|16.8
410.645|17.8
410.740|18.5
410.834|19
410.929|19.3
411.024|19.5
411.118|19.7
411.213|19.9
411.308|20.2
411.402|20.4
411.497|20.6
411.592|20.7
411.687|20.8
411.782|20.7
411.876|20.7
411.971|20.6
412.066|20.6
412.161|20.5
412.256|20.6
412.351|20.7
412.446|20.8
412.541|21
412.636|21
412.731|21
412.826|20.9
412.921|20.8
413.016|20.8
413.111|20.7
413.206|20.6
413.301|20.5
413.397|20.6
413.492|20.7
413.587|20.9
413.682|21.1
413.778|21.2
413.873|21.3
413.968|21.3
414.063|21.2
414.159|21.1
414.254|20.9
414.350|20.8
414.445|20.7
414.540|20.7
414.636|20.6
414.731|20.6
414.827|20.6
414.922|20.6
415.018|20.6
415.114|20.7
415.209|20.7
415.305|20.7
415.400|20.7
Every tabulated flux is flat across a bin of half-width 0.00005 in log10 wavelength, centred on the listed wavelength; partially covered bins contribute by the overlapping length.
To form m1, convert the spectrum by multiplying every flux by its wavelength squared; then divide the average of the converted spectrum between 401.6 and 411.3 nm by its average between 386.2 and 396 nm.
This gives 1.16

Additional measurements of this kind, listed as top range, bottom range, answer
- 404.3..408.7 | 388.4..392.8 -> 1.18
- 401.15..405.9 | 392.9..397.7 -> 1.34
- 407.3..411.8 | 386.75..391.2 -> 1.12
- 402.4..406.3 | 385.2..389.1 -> 1.21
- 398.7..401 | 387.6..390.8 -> 1.22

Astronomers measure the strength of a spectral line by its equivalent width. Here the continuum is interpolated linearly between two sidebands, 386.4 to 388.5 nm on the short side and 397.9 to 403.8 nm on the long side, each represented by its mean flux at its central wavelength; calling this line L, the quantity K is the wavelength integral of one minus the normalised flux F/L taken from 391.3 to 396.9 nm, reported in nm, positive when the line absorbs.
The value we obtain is 0.696 nm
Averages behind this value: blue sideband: 19.8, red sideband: 20.9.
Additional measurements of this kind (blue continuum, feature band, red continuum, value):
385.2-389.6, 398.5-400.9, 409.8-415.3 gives -0.22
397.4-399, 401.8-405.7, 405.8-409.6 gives -0.17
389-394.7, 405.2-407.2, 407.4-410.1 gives -0.16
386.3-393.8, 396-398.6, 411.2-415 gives 0.37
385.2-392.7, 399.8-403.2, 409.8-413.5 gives -0.31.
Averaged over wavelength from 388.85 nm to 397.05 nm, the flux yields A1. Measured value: 18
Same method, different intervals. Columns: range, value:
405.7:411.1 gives 19.3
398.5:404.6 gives 21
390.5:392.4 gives 20.5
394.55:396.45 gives 19.4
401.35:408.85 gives 20.9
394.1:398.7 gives 17.9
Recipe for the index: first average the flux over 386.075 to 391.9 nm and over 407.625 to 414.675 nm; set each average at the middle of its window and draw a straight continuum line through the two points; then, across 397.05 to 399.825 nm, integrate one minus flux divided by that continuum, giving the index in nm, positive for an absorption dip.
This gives 0.01 nm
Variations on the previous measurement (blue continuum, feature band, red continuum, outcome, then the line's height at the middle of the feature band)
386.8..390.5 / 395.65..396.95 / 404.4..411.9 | 0.21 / 19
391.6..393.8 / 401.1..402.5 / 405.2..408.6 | -0.14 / 19.3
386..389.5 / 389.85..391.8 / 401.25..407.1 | -0.14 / 19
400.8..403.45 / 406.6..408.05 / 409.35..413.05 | -0.07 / 19.8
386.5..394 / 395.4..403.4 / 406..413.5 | -0.17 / 19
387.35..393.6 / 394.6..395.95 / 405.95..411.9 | -0.09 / 18.5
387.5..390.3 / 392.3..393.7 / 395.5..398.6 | 0.19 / 17.4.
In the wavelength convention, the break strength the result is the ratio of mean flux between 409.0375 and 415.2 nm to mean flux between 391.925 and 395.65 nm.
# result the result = 1.1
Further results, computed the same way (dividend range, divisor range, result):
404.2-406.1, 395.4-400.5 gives 1.14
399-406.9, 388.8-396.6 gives 1.14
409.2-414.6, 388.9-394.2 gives 1.07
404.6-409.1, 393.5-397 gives 1.18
